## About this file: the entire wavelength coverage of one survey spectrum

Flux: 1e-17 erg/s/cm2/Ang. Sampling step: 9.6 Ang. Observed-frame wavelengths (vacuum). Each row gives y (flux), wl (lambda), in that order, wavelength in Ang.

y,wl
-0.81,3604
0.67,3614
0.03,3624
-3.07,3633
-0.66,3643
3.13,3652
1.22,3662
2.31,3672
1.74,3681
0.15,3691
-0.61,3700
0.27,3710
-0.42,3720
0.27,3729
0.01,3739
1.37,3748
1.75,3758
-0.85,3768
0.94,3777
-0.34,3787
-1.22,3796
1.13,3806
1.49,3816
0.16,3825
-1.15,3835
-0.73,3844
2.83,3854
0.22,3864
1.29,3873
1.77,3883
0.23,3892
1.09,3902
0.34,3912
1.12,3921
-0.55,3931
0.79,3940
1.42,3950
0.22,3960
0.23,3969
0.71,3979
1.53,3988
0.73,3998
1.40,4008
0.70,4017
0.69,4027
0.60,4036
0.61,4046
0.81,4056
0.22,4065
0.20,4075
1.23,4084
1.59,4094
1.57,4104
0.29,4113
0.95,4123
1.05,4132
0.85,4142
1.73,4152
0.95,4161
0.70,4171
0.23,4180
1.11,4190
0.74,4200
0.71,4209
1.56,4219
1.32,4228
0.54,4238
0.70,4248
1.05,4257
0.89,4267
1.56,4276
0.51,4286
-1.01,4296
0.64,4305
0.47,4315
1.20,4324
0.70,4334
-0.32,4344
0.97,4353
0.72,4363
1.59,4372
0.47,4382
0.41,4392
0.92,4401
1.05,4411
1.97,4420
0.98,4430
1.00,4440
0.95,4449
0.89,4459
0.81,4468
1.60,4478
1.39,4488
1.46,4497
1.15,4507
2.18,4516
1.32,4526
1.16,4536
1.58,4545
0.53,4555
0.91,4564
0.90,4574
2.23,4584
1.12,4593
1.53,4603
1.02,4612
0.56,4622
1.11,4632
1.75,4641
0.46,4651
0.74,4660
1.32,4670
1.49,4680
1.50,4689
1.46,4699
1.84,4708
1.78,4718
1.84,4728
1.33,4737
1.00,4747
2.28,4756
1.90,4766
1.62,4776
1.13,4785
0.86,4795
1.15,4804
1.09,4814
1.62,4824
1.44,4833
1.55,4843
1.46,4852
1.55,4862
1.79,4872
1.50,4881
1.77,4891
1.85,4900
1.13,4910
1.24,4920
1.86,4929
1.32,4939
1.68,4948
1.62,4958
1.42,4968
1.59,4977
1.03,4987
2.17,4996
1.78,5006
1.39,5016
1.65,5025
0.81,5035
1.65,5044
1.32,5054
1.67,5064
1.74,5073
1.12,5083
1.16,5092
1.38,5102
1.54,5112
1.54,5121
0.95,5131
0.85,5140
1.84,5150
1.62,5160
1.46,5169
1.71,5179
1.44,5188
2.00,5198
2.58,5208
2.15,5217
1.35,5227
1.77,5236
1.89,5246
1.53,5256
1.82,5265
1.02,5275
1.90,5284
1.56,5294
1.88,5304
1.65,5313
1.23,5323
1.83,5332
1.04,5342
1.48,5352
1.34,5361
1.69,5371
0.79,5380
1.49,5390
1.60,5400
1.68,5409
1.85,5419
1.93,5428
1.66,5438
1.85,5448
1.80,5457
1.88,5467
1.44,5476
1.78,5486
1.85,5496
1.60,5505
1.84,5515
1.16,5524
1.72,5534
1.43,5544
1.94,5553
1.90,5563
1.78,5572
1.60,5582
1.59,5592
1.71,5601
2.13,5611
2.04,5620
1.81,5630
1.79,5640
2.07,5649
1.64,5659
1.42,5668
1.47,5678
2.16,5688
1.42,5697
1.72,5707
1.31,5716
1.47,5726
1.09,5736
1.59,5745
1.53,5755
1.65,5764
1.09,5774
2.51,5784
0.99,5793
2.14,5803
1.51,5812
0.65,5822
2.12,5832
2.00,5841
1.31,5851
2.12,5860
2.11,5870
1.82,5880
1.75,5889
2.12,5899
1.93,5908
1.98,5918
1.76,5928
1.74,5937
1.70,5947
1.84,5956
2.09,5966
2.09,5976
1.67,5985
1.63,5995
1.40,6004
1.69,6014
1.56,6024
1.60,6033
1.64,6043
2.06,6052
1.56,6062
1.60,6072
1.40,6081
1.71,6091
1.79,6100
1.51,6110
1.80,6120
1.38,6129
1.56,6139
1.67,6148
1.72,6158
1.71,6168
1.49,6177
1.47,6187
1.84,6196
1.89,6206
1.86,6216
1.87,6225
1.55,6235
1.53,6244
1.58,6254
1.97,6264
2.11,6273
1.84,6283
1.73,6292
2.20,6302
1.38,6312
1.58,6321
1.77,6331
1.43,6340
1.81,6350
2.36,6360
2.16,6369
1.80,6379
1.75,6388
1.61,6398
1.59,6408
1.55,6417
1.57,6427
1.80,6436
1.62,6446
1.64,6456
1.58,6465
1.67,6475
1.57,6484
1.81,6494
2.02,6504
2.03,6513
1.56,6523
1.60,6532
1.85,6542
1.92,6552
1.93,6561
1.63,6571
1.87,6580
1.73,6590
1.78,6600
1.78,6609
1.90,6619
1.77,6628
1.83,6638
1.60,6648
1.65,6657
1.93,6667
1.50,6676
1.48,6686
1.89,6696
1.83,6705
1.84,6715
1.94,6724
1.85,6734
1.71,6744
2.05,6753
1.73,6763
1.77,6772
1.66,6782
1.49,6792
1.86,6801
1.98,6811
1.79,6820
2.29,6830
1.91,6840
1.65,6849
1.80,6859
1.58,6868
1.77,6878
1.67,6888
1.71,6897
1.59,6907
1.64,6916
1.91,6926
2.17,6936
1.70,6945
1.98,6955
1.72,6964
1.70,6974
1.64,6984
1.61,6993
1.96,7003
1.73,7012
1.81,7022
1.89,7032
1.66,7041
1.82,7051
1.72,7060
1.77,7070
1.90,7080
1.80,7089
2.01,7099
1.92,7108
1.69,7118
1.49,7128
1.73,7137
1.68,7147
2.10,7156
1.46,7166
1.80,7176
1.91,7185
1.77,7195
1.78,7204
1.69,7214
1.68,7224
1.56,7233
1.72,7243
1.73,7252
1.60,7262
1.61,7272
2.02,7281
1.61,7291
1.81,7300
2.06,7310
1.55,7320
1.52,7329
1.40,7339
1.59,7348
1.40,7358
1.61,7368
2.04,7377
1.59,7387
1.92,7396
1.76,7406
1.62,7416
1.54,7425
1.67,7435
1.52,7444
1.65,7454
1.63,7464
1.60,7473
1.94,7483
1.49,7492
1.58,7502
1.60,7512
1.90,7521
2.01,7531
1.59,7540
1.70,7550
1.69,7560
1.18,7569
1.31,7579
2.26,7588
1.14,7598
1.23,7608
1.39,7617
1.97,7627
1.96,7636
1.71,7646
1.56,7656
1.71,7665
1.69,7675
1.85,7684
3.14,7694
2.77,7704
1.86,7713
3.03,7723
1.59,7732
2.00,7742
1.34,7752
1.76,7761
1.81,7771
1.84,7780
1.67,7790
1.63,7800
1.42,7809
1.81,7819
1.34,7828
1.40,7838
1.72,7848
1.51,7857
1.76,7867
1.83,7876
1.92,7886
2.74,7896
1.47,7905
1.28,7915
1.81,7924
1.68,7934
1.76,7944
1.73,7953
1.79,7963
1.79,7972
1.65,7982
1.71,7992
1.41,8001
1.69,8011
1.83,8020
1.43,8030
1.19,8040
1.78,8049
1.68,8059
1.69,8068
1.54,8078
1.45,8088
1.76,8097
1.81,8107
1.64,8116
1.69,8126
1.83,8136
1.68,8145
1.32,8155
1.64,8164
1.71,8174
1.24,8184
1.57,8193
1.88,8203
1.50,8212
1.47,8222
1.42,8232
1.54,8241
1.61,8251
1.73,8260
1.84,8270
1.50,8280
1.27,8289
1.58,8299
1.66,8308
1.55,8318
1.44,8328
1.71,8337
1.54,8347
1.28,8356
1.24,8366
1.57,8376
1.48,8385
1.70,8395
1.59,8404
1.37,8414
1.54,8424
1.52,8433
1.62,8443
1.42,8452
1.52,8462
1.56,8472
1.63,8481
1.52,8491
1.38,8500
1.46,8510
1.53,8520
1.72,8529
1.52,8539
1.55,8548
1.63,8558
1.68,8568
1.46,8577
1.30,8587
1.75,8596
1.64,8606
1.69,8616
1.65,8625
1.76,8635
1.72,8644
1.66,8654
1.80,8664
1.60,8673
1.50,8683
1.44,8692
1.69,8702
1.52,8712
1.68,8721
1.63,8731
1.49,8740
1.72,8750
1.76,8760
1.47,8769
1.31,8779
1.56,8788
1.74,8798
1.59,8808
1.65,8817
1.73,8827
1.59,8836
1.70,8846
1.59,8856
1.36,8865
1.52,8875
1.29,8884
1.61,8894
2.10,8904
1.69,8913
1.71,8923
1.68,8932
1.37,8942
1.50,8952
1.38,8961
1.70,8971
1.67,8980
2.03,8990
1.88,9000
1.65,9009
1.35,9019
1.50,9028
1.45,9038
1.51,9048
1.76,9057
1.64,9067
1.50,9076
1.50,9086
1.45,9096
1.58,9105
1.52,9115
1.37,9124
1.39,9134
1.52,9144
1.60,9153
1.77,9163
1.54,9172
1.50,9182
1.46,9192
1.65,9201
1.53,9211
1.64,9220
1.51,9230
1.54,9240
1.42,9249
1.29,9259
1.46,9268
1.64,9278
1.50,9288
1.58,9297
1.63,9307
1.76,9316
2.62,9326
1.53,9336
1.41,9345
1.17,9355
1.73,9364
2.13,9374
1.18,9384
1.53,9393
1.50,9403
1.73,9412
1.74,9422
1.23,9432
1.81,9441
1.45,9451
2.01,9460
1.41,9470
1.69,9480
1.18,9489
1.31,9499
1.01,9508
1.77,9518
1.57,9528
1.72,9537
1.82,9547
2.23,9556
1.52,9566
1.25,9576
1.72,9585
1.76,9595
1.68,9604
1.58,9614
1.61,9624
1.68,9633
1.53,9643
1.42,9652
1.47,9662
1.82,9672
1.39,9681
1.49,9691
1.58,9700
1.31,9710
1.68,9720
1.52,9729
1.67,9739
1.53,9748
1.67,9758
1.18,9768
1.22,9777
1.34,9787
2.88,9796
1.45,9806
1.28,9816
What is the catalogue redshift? 0.17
